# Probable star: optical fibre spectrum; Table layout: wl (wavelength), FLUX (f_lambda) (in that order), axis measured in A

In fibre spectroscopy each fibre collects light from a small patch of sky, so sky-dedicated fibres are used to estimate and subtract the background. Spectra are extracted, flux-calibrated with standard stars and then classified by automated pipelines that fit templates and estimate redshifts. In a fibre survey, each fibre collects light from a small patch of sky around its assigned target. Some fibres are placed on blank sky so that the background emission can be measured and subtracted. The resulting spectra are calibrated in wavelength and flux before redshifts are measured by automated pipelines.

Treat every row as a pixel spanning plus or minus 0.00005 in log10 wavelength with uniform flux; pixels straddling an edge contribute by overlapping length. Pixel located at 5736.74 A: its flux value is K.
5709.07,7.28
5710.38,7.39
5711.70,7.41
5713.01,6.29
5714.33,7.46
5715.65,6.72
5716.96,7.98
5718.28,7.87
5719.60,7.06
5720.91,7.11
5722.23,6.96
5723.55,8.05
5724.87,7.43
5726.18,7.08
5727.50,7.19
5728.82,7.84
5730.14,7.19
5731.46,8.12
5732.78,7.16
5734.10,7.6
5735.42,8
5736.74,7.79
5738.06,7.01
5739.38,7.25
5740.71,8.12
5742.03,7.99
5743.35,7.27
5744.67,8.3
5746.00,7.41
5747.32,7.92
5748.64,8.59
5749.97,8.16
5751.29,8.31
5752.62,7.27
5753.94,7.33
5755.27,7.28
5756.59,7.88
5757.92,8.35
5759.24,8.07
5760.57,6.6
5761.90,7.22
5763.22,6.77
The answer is 7.79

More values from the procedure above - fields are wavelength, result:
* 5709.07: 7.28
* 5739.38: 7.25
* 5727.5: 7.19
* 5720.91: 7.11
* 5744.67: 8.3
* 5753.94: 7.33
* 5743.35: 7.27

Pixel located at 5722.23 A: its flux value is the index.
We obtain 6.96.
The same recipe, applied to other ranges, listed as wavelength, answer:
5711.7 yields 7.41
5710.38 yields 7.39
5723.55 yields 8.05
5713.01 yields 6.29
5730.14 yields 7.19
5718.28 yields 7.87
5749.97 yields 8.16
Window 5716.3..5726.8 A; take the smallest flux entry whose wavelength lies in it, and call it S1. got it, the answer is 6.96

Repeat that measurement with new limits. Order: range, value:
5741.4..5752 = 7.27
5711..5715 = 6.29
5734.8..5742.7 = 7.01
